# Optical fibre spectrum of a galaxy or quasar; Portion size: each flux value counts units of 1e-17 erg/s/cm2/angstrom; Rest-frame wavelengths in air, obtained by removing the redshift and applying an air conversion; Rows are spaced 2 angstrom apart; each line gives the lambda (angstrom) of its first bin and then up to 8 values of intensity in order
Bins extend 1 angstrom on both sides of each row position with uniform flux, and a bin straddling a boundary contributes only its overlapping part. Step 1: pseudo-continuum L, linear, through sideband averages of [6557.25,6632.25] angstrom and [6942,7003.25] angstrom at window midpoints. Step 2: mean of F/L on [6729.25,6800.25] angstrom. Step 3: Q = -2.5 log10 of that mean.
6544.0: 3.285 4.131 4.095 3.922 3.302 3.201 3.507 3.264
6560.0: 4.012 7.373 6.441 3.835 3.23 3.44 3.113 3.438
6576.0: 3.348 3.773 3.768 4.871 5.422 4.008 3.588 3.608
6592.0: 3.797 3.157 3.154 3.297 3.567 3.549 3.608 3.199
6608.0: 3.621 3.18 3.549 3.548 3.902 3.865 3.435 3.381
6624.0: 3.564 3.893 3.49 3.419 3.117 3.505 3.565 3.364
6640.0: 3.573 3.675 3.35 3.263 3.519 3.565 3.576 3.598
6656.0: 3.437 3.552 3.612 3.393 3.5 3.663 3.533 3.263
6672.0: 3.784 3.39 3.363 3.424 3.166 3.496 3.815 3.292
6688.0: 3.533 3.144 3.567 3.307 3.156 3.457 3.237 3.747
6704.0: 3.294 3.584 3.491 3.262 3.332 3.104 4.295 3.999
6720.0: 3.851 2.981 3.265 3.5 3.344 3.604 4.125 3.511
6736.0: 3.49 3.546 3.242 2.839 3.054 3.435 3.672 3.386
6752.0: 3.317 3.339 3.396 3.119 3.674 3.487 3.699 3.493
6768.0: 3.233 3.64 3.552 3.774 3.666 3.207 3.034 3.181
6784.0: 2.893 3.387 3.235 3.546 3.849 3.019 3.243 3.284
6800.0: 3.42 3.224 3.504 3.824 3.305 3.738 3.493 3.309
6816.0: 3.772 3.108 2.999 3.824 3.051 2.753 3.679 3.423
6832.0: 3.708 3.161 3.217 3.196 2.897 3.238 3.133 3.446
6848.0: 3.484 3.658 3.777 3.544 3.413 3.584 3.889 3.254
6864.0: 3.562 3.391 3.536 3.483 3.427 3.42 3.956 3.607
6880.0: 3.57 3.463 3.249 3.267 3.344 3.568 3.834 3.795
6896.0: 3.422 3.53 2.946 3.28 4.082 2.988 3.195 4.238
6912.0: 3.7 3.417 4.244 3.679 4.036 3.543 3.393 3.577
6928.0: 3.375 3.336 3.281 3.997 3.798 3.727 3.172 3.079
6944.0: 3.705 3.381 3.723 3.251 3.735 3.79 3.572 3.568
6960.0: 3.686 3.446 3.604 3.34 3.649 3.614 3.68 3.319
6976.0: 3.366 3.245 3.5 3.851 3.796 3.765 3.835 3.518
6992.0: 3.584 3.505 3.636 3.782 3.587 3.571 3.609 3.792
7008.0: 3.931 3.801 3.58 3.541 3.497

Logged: 0.09 mag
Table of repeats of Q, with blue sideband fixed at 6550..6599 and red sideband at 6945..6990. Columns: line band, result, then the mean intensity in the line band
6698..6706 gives 0.11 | 3.45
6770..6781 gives 0.08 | 3.46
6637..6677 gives 0.10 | 3.5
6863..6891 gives 0.05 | 3.49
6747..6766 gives 0.09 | 3.46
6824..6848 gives 0.13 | 3.26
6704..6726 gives 0.09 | 3.51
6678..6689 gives 0.11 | 3.46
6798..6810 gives 0.08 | 3.46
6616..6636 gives 0.10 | 3.54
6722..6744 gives 0.11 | 3.41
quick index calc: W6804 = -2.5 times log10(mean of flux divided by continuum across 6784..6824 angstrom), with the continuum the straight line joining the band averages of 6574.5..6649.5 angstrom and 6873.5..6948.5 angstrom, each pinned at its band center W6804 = 0.05 mag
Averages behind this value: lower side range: 3.61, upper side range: 3.55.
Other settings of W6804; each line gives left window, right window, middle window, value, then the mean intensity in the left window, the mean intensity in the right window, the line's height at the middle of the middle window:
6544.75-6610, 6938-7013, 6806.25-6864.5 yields 0.084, 3.85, 3.58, 3.68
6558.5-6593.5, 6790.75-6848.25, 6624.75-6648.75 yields 0.139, 4.15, 3.35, 3.95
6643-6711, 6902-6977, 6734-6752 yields 0.044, 3.45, 3.57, 3.48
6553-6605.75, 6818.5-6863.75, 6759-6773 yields -0.004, 3.89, 3.38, 3.53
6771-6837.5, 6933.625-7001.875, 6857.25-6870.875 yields -0.025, 3.37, 3.58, 3.45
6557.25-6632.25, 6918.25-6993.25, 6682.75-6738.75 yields 0.068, 3.79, 3.56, 3.72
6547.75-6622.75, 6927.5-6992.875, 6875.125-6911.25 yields 0.025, 3.8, 3.56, 3.6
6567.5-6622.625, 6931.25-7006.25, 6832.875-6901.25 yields 0.044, 3.63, 3.58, 3.59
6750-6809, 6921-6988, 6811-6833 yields 0.019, 3.4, 3.55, 3.43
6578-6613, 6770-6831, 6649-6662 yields 0.020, 3.7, 3.38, 3.61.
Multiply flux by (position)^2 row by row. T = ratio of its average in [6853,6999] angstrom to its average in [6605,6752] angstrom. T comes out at 1.10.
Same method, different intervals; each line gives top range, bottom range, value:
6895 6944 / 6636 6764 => 1.09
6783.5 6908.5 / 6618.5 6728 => 1.04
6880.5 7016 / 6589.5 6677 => 1.12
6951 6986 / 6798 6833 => 1.10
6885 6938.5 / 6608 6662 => 1.10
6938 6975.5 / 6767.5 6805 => 1.10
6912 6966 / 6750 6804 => 1.11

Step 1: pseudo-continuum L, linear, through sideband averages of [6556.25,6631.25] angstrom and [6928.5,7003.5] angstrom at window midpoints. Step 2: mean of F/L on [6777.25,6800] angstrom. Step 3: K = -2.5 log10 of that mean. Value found 0.127 mag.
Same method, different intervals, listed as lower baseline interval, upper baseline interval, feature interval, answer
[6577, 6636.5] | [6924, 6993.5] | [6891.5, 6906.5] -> 0.02 mag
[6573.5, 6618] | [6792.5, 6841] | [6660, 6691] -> 0.03 mag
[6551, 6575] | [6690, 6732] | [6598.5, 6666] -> 0.07 mag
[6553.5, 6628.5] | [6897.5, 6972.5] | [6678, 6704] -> 0.10 mag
